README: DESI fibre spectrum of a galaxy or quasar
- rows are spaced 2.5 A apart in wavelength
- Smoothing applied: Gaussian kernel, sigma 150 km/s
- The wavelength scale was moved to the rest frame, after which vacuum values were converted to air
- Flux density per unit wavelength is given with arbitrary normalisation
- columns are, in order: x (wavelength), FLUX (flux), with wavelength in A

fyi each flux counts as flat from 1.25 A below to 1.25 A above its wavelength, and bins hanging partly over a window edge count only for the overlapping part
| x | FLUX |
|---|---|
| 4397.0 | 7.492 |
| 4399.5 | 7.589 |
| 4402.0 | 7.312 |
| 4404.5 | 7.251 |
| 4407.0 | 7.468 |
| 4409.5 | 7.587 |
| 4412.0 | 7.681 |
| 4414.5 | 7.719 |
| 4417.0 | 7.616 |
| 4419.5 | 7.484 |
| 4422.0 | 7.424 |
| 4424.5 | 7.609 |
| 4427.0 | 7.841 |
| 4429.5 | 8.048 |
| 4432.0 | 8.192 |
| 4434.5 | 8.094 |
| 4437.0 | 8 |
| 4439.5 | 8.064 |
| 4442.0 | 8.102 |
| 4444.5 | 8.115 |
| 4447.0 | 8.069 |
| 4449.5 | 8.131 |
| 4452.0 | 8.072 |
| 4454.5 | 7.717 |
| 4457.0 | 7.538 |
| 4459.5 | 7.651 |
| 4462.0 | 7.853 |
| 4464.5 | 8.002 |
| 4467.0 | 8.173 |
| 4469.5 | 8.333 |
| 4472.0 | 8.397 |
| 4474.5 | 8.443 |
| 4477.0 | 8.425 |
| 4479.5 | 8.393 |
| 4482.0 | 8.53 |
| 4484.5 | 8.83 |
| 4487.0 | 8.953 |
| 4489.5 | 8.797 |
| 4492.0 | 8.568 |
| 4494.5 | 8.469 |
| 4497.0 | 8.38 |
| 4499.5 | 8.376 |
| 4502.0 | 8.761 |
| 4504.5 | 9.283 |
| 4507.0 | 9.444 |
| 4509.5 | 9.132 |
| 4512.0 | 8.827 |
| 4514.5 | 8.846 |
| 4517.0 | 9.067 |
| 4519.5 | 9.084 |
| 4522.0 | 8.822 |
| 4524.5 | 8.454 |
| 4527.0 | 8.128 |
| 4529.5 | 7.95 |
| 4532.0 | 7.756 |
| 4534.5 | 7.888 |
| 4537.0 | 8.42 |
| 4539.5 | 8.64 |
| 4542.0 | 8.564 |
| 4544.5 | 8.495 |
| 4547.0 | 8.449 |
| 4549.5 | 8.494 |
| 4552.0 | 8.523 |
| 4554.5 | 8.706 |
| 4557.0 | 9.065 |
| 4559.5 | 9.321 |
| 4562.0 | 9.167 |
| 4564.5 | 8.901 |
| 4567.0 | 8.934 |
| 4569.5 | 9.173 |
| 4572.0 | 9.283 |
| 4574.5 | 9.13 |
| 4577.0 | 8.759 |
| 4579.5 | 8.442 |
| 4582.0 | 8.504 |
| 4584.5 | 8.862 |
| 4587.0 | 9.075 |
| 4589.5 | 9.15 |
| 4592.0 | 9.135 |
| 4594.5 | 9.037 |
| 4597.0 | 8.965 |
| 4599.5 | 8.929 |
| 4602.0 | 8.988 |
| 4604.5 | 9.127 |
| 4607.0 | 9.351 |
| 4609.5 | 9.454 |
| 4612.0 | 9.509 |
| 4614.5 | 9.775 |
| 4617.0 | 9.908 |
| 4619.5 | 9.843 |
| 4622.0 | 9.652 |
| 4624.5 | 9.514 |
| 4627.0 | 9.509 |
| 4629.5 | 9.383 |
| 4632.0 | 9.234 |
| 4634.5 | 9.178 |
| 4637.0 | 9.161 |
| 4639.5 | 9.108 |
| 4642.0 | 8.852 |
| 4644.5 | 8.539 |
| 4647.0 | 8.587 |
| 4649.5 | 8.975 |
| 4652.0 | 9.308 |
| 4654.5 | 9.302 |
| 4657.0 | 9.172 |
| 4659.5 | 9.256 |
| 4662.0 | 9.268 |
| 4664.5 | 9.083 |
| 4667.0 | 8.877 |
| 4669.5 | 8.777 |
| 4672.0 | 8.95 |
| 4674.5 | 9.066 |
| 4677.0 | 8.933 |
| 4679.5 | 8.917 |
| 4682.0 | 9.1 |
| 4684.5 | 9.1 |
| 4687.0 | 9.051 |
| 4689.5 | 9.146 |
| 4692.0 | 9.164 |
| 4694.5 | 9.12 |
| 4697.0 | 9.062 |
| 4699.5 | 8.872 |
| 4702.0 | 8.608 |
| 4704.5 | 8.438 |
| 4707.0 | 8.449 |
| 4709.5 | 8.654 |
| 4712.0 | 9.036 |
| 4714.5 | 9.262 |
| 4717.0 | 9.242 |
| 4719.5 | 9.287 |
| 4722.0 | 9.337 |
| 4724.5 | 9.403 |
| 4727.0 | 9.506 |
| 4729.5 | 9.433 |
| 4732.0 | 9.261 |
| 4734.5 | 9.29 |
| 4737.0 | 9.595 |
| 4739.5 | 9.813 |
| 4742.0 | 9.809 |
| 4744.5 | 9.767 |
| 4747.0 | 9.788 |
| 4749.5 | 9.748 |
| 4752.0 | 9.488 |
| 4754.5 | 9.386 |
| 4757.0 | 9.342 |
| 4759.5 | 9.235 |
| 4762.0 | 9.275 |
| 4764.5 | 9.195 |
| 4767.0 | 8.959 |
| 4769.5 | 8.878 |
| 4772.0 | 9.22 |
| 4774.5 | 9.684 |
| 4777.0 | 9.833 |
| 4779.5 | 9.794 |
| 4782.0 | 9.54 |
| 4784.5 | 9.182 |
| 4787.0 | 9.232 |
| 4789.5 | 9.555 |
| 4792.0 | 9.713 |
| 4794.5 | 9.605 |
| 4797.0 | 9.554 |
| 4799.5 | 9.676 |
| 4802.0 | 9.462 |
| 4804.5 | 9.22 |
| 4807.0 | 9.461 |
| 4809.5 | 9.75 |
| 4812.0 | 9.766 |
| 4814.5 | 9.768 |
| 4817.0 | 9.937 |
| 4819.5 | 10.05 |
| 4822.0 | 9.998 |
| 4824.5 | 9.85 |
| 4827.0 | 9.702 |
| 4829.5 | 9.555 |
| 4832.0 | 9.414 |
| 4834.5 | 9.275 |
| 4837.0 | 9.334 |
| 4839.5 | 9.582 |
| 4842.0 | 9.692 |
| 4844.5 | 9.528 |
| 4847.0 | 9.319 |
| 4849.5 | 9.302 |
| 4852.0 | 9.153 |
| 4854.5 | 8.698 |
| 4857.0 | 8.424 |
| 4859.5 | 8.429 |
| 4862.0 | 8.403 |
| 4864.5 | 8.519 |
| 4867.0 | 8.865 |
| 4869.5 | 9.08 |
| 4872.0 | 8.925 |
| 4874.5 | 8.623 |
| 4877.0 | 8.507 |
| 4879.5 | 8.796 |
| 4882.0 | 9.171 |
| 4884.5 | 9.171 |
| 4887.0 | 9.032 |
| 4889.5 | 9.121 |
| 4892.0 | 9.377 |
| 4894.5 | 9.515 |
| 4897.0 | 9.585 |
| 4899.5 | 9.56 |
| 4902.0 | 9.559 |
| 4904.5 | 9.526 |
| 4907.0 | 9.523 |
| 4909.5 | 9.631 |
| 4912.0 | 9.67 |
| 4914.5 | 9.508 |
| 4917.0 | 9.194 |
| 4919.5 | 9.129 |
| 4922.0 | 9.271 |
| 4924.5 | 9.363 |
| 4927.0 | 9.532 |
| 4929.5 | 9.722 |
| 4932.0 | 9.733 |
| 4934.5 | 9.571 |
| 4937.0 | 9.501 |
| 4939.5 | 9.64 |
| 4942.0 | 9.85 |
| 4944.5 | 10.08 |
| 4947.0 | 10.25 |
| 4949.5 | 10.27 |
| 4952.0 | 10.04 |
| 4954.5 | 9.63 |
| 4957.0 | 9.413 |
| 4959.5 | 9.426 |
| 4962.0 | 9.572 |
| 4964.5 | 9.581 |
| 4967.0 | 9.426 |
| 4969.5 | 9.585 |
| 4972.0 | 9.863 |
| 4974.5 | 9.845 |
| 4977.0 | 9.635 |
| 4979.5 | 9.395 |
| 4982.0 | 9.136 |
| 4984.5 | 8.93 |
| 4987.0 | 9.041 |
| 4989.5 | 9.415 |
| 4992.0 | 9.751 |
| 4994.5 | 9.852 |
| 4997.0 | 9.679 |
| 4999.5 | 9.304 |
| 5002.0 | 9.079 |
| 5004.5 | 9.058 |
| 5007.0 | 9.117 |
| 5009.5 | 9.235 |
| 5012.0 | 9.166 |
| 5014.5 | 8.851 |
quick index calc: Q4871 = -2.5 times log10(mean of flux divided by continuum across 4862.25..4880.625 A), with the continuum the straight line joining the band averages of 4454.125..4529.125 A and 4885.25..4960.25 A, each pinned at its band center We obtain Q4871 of 0.08 mag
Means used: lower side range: 8.53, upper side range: 9.57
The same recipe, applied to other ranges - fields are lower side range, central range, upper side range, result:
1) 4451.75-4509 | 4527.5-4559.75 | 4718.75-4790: 0.03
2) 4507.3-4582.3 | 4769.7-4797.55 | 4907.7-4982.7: -0.03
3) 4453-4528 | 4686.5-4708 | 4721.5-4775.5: 0.04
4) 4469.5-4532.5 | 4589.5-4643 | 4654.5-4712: -0.06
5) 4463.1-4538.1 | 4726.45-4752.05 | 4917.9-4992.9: -0.06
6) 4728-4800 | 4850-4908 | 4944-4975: 0.07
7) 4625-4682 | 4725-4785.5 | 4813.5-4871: -0.03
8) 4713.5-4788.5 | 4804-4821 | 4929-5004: -0.03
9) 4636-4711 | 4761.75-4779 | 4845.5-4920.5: -0.03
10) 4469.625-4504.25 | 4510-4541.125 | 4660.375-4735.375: 0.02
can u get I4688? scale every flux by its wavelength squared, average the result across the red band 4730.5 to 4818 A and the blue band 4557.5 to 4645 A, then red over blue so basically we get 1.1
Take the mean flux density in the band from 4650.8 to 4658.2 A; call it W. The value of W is 9.26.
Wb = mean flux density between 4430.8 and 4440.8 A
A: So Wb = 8.09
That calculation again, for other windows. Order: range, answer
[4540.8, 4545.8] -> 8.53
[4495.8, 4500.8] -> 8.38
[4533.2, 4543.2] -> 8.37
